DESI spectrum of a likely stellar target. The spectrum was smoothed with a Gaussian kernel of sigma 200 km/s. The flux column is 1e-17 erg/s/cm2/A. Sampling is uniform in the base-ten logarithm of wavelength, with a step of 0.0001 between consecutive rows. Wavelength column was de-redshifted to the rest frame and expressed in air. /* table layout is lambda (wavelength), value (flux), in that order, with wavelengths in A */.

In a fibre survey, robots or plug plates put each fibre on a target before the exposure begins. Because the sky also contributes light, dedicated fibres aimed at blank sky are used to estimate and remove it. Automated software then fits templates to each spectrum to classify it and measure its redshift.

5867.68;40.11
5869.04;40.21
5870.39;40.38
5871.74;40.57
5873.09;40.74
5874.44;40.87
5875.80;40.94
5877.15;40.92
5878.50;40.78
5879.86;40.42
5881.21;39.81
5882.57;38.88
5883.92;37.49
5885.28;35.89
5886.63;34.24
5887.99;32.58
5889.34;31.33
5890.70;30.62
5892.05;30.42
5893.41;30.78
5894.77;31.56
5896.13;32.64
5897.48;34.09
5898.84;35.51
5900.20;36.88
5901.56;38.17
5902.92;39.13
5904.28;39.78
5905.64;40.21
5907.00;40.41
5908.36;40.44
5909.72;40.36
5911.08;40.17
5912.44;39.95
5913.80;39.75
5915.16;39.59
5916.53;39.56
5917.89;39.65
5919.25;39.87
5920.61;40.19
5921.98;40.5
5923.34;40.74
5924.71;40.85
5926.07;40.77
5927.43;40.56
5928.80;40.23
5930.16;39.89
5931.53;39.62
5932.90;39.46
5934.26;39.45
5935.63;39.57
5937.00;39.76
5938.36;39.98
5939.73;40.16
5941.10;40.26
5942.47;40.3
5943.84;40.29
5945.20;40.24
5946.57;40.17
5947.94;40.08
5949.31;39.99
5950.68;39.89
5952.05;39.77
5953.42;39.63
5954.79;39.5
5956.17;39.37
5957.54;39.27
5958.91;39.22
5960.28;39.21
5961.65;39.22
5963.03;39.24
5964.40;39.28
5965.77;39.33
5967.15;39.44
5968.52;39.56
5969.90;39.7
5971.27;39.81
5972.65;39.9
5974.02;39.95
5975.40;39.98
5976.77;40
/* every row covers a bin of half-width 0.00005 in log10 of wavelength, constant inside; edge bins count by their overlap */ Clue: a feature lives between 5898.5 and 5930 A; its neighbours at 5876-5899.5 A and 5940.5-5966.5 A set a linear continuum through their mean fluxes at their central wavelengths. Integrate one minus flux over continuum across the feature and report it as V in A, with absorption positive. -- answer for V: -2.3 A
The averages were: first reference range 35.3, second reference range 39.7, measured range 39.8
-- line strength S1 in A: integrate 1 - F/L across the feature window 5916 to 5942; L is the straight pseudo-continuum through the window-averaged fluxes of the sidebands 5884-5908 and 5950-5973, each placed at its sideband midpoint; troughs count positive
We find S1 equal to -1.93 A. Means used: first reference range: 35.1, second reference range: 39.5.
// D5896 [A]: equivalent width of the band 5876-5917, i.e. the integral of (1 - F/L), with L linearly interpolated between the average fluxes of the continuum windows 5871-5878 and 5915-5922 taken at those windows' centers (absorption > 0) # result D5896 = 3.3 A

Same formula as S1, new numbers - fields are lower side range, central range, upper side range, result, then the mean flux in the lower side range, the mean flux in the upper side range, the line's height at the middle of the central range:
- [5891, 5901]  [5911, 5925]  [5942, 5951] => -1.50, 33.1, 40.2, 36.2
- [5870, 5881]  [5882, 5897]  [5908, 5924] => 2.67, 40.7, 40.1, 40.5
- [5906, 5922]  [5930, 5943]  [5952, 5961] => -0.05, 40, 39.4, 39.7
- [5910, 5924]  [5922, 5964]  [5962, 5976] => -0.10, 40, 39.6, 39.8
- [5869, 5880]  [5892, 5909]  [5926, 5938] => 1.67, 40.7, 39.9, 40.3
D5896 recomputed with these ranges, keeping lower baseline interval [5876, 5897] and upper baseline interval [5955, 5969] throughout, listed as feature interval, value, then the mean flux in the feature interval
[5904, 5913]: -0.91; 40.2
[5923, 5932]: -0.69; 40.4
